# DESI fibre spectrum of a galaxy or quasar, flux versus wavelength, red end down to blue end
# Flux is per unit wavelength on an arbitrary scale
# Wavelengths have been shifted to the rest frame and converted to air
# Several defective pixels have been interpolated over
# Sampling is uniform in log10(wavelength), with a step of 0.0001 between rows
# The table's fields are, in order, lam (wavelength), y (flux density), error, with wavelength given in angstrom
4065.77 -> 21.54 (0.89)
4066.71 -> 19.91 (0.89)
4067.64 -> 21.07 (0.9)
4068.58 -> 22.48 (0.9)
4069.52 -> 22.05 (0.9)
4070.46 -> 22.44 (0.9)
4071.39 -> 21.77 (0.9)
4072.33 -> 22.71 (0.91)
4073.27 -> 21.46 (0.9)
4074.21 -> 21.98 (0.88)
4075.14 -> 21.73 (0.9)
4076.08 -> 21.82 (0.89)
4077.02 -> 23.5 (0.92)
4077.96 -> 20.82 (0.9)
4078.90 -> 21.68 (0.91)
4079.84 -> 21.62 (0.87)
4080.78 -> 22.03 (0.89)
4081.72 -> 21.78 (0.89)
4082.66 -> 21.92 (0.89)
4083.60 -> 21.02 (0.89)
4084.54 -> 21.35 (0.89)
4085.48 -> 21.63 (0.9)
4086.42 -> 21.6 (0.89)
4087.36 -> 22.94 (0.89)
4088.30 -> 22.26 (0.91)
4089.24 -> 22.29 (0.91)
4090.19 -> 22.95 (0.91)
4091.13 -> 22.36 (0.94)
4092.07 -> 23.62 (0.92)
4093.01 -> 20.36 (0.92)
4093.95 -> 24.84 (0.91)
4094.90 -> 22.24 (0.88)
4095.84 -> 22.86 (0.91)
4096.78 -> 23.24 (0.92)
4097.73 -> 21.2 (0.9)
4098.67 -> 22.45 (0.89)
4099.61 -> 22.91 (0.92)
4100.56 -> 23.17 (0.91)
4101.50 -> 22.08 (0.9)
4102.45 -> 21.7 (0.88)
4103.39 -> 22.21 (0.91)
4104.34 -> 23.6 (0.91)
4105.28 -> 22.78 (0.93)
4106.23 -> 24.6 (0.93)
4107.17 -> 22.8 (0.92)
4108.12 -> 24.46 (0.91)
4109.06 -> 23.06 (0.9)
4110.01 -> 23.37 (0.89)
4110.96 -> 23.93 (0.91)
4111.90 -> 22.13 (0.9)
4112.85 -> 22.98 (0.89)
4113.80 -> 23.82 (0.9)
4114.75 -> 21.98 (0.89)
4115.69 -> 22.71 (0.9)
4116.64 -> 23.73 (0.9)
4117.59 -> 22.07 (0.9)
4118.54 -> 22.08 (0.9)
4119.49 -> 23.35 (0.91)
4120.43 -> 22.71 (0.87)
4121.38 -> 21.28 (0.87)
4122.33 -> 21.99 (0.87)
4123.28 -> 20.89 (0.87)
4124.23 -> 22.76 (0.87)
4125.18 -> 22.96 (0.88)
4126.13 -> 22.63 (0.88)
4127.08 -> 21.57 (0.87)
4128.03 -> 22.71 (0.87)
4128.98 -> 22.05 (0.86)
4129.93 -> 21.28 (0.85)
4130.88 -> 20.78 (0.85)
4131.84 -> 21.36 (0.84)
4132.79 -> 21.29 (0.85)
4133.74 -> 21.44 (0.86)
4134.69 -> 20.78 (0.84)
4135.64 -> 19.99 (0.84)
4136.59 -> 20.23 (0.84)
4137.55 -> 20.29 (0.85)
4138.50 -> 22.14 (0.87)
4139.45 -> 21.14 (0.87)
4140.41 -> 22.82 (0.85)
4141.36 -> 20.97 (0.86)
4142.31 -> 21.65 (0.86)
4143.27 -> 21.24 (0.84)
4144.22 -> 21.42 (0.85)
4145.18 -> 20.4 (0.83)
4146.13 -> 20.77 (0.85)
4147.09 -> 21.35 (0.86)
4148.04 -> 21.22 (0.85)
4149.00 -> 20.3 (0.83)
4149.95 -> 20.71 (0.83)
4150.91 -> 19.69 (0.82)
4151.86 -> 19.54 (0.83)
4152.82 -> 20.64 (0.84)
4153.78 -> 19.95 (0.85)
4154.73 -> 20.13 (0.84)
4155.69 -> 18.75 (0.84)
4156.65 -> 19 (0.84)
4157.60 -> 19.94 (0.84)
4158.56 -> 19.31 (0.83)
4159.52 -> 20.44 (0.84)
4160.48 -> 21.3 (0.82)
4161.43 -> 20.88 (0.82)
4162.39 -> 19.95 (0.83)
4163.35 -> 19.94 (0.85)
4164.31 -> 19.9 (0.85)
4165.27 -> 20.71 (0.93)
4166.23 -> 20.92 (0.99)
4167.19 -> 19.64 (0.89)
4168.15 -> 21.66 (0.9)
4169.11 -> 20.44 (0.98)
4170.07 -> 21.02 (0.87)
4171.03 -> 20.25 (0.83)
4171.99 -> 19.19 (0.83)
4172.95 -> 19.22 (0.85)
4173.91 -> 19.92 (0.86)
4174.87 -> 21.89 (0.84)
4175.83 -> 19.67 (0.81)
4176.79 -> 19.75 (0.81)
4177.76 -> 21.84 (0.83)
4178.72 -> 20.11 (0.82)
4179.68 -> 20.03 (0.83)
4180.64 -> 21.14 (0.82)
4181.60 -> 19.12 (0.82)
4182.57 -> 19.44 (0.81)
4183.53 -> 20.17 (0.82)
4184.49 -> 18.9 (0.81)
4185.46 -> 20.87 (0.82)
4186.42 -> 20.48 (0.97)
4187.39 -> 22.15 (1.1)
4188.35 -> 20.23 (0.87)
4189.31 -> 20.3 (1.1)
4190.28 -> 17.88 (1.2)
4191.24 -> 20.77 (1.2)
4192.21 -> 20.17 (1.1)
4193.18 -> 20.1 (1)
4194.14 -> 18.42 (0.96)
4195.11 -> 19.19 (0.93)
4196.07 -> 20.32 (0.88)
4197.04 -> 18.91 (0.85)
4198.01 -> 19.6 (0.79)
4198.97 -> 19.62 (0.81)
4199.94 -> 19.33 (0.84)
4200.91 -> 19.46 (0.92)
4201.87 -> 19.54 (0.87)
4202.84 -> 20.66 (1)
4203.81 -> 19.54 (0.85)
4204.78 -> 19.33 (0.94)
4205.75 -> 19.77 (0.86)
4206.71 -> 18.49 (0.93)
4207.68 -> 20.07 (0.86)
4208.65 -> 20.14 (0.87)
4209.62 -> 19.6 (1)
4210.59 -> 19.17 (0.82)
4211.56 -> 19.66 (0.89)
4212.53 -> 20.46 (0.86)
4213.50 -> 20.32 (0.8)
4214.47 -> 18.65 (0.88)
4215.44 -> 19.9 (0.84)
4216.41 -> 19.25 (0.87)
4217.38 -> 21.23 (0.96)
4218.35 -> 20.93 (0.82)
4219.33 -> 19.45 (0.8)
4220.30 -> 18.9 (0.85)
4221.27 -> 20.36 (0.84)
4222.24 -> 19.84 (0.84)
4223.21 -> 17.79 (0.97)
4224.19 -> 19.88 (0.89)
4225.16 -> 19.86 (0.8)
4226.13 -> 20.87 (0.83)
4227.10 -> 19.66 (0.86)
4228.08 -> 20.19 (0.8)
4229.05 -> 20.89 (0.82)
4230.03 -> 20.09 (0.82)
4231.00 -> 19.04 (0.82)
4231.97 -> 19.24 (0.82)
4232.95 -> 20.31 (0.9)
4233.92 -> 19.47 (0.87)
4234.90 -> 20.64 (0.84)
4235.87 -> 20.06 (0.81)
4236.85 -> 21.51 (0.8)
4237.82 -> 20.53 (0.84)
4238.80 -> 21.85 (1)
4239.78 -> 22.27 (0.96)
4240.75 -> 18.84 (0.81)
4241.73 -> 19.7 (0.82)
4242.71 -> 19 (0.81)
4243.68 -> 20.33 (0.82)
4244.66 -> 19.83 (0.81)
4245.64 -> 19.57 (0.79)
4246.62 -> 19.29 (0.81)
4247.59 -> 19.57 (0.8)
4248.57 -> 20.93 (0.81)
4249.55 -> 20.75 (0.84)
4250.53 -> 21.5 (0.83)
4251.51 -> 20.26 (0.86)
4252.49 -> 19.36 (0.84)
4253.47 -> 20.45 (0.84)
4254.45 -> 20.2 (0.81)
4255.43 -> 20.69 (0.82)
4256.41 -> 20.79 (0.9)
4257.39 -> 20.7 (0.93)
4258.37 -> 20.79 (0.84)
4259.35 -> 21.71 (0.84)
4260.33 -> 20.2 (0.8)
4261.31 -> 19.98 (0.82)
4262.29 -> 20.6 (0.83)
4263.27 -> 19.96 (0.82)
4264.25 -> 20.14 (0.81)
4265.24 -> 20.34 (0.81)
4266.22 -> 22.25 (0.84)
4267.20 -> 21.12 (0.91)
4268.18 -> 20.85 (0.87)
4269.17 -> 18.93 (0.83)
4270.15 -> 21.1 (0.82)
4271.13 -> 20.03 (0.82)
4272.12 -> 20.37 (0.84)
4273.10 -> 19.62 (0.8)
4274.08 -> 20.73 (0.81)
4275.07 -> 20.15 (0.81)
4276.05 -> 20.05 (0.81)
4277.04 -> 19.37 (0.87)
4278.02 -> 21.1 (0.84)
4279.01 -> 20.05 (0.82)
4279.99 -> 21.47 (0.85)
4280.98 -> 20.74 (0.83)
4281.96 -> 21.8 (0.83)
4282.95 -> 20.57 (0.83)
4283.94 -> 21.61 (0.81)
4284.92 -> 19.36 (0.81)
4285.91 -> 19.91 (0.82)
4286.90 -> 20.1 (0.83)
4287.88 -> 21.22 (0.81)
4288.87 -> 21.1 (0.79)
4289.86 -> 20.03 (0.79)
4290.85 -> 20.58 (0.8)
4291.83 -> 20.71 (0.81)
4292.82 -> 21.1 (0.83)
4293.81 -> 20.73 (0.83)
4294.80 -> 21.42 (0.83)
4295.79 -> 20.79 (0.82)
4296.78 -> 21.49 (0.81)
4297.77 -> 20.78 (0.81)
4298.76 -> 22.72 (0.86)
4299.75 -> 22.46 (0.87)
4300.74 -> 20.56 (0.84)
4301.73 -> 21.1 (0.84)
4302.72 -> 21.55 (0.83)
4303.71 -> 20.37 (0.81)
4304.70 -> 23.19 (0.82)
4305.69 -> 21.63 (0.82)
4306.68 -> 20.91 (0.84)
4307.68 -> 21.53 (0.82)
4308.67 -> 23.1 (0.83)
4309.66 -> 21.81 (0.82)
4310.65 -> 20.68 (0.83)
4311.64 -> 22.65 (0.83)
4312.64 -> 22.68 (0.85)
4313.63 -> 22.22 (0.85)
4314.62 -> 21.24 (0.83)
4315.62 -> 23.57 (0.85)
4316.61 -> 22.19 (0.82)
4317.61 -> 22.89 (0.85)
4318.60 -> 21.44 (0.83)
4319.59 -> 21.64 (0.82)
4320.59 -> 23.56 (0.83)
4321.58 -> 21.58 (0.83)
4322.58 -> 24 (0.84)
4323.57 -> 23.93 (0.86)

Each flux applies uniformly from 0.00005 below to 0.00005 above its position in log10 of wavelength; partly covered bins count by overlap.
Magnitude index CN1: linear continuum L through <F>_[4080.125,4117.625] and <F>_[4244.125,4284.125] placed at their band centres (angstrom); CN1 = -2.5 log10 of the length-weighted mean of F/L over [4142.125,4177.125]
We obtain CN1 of 0.08 mag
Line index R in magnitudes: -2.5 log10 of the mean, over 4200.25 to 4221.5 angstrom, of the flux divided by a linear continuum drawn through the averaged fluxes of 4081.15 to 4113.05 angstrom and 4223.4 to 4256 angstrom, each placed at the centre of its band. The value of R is 0.05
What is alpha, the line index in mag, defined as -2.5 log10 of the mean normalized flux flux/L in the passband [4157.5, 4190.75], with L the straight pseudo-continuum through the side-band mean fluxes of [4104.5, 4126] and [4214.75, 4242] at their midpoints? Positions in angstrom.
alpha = 0.06 mag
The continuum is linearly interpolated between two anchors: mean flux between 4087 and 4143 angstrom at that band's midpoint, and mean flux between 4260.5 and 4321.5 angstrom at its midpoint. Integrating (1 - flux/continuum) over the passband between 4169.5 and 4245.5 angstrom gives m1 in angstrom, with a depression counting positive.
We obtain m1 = 6.1 angstrom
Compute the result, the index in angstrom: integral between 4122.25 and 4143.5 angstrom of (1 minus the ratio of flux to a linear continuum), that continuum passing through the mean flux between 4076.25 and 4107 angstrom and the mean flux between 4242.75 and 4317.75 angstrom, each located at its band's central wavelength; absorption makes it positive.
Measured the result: 0.5 angstrom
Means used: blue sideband 22.4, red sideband 20.9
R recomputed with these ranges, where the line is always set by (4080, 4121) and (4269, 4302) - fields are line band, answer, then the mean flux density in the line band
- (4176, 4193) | 0.08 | 20.2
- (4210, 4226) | 0.09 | 19.8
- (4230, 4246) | 0.06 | 20.1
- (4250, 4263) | 0.02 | 20.5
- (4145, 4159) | 0.10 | 20.1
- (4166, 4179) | 0.08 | 20.4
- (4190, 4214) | 0.10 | 19.6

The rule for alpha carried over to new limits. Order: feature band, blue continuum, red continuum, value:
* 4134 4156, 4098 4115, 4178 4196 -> 0.04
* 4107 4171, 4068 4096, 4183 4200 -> -0.02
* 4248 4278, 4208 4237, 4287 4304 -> 0.00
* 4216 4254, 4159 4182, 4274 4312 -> 0.03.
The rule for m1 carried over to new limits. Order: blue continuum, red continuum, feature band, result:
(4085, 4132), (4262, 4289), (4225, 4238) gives 0.5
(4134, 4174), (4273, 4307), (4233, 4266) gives 0.6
